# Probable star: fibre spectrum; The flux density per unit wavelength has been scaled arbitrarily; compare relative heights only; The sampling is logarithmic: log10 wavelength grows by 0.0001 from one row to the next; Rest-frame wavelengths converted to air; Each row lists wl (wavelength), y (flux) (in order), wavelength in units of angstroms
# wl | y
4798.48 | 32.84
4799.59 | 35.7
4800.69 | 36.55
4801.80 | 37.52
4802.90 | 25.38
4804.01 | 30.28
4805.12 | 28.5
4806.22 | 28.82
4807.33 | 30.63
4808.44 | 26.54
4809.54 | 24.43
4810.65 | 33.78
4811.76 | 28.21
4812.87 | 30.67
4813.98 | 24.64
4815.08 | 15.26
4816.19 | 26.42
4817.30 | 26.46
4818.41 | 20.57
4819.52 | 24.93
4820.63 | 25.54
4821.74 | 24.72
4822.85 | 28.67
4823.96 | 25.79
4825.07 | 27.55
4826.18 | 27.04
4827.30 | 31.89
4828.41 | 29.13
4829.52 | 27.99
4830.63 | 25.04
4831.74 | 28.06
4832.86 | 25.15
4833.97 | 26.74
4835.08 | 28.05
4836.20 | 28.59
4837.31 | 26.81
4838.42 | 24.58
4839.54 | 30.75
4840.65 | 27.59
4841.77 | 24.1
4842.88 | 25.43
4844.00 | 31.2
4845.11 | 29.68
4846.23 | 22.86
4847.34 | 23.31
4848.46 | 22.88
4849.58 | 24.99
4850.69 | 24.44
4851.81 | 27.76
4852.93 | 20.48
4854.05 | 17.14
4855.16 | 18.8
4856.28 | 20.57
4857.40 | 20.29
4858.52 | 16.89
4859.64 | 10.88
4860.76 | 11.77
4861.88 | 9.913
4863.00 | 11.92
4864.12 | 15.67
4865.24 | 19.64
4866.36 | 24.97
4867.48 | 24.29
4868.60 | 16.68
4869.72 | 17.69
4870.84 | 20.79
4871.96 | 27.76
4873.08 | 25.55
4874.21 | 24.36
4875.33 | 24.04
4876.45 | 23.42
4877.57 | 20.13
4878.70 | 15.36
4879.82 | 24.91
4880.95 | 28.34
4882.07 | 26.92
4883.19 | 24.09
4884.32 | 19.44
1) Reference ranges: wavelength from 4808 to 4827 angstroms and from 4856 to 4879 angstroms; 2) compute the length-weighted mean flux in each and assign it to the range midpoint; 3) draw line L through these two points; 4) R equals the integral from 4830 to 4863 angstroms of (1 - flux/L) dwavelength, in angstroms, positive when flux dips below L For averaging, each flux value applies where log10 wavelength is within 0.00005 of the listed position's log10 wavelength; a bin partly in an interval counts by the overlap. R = -1.2 angstroms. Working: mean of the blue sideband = 26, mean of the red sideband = 19.2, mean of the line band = 23.1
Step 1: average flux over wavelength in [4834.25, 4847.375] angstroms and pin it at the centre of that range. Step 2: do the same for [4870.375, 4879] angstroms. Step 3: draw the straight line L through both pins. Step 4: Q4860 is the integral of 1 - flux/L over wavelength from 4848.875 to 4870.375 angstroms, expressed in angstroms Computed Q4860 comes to 5.3 angstroms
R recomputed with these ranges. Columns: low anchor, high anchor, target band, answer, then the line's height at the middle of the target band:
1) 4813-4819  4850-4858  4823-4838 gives -3.3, 22.6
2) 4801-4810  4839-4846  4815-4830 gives 1.3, 28.6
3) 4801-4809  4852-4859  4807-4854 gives -3.7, 24.6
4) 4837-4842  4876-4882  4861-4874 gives 2.4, 24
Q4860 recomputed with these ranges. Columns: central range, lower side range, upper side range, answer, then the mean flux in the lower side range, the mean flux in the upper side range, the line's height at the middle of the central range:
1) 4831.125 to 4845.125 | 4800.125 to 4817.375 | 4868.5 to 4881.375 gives -0.8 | 28.4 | 22.6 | 25.8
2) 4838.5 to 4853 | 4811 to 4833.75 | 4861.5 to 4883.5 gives -1.2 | 26.3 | 21.4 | 24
